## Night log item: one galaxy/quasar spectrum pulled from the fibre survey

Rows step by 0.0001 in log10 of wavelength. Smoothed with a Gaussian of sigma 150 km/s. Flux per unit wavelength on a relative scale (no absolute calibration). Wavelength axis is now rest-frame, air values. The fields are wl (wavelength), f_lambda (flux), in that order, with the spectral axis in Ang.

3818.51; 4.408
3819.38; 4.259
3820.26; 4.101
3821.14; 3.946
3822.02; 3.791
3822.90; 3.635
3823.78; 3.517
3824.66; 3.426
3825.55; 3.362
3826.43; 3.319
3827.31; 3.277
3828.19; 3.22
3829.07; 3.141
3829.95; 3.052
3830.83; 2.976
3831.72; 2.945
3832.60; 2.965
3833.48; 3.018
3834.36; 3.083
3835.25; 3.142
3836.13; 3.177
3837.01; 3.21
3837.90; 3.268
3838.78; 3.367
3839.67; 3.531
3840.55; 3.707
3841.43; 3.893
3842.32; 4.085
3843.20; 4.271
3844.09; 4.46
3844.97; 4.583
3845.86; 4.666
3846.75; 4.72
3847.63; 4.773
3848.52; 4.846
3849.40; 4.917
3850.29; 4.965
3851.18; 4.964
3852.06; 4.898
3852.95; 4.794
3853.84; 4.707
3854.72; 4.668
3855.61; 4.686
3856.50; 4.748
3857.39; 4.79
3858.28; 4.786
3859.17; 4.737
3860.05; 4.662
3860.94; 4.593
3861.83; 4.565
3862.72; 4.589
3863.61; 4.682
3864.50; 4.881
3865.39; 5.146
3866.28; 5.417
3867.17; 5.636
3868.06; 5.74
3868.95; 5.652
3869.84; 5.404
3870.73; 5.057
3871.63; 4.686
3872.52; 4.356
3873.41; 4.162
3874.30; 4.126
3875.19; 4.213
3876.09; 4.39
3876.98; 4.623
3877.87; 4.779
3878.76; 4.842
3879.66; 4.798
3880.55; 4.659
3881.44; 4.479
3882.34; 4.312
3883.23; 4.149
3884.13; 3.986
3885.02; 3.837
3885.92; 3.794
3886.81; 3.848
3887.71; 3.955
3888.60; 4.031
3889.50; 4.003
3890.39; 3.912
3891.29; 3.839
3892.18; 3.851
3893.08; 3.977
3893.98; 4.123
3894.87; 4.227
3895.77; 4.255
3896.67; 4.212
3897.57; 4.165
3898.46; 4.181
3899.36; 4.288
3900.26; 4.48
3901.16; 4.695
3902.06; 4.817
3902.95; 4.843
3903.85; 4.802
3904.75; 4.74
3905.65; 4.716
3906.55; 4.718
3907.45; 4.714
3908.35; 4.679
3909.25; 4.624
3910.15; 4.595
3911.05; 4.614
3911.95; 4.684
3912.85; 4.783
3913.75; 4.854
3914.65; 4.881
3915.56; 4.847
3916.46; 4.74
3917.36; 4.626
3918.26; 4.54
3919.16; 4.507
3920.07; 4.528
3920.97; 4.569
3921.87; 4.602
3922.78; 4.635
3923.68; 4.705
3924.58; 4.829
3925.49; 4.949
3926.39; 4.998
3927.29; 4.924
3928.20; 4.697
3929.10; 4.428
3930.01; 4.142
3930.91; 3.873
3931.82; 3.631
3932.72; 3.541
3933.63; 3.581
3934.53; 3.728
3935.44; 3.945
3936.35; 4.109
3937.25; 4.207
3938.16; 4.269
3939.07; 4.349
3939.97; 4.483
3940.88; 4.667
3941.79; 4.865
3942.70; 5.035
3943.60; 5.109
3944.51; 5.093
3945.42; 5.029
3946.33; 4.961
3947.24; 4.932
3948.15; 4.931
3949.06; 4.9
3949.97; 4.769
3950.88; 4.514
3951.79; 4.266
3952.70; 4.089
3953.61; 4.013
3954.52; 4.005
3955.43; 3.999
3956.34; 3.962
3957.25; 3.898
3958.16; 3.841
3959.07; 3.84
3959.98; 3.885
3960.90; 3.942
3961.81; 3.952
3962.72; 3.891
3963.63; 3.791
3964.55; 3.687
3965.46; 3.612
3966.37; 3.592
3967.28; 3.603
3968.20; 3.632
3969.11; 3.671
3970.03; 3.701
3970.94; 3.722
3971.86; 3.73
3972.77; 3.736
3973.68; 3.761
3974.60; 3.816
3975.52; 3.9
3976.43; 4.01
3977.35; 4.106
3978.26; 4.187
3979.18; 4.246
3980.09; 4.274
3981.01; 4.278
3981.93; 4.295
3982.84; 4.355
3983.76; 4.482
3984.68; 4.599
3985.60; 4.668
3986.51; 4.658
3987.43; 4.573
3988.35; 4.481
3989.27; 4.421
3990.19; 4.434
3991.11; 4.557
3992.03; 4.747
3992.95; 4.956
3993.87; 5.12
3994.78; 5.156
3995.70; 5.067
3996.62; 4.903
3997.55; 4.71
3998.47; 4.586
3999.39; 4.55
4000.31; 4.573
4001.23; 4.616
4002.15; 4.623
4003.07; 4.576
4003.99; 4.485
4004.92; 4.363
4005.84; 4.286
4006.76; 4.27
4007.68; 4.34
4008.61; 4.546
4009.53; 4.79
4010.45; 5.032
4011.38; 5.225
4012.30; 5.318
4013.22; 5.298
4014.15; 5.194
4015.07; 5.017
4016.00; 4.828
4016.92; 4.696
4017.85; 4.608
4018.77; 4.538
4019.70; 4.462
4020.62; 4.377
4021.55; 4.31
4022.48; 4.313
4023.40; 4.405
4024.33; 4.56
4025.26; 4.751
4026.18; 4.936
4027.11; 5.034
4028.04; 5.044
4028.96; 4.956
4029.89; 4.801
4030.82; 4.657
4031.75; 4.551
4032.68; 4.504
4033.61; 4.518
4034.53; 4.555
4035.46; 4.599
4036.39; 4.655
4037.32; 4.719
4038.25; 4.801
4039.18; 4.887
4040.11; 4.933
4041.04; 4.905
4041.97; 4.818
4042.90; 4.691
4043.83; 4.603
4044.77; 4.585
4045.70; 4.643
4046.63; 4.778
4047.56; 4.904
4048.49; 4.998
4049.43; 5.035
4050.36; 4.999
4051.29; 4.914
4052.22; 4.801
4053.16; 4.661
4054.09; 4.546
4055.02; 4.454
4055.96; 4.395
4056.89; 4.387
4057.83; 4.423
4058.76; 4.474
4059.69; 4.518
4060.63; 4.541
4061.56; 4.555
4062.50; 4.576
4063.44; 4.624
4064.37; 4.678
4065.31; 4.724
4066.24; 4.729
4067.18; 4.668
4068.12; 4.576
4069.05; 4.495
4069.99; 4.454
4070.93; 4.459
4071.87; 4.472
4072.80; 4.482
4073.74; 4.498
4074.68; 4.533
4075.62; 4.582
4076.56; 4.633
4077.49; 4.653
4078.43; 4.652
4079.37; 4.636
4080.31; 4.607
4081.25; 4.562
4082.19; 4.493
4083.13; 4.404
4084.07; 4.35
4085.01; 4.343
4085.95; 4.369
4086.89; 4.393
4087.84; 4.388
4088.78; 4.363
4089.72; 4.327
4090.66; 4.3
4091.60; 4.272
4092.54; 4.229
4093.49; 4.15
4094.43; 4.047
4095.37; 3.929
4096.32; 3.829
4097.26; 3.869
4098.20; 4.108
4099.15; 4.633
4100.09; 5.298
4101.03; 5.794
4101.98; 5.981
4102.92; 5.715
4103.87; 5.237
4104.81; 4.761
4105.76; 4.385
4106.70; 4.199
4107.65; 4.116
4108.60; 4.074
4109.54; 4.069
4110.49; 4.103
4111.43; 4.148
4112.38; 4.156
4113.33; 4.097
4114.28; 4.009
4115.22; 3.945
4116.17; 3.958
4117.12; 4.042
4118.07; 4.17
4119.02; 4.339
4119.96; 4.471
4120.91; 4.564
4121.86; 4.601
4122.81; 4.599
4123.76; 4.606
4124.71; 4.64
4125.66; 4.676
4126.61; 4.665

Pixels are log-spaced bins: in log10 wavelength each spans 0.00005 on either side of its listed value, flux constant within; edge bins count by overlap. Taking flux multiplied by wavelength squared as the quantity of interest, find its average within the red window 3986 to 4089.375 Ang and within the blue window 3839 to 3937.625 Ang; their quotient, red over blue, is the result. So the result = 1.11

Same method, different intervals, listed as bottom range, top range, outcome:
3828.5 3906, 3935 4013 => 1.07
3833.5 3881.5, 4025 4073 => 1.14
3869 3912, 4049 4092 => 1.13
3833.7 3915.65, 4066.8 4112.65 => 1.12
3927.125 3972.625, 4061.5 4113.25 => 1.16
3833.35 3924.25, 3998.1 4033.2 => 1.12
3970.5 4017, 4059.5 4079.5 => 1.05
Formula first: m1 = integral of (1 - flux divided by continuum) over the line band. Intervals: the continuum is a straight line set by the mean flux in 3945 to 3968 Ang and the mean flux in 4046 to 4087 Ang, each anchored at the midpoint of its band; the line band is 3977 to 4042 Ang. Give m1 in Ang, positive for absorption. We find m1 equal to -4.4 Ang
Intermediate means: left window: 4.15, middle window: 4.66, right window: 4.59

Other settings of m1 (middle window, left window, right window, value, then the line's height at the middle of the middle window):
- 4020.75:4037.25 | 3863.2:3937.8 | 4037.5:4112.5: -0.4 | 4.55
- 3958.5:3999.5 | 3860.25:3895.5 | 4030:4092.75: 3.0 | 4.55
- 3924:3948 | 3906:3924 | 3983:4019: 1.0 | 4.68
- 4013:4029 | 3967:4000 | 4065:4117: -1.3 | 4.37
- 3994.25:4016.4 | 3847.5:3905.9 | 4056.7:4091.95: -1.2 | 4.53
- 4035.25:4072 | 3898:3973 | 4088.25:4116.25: -2.3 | 4.4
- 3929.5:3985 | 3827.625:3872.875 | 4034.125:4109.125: 3.8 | 4.46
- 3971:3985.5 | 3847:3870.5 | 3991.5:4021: 2.0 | 4.78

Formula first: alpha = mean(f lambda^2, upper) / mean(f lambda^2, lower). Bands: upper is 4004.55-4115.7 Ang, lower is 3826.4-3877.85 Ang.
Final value 1.18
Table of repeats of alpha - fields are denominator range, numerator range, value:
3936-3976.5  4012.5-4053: 1.18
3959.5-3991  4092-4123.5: 1.16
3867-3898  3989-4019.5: 1.15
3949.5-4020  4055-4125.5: 1.08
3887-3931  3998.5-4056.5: 1.11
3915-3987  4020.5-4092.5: 1.14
